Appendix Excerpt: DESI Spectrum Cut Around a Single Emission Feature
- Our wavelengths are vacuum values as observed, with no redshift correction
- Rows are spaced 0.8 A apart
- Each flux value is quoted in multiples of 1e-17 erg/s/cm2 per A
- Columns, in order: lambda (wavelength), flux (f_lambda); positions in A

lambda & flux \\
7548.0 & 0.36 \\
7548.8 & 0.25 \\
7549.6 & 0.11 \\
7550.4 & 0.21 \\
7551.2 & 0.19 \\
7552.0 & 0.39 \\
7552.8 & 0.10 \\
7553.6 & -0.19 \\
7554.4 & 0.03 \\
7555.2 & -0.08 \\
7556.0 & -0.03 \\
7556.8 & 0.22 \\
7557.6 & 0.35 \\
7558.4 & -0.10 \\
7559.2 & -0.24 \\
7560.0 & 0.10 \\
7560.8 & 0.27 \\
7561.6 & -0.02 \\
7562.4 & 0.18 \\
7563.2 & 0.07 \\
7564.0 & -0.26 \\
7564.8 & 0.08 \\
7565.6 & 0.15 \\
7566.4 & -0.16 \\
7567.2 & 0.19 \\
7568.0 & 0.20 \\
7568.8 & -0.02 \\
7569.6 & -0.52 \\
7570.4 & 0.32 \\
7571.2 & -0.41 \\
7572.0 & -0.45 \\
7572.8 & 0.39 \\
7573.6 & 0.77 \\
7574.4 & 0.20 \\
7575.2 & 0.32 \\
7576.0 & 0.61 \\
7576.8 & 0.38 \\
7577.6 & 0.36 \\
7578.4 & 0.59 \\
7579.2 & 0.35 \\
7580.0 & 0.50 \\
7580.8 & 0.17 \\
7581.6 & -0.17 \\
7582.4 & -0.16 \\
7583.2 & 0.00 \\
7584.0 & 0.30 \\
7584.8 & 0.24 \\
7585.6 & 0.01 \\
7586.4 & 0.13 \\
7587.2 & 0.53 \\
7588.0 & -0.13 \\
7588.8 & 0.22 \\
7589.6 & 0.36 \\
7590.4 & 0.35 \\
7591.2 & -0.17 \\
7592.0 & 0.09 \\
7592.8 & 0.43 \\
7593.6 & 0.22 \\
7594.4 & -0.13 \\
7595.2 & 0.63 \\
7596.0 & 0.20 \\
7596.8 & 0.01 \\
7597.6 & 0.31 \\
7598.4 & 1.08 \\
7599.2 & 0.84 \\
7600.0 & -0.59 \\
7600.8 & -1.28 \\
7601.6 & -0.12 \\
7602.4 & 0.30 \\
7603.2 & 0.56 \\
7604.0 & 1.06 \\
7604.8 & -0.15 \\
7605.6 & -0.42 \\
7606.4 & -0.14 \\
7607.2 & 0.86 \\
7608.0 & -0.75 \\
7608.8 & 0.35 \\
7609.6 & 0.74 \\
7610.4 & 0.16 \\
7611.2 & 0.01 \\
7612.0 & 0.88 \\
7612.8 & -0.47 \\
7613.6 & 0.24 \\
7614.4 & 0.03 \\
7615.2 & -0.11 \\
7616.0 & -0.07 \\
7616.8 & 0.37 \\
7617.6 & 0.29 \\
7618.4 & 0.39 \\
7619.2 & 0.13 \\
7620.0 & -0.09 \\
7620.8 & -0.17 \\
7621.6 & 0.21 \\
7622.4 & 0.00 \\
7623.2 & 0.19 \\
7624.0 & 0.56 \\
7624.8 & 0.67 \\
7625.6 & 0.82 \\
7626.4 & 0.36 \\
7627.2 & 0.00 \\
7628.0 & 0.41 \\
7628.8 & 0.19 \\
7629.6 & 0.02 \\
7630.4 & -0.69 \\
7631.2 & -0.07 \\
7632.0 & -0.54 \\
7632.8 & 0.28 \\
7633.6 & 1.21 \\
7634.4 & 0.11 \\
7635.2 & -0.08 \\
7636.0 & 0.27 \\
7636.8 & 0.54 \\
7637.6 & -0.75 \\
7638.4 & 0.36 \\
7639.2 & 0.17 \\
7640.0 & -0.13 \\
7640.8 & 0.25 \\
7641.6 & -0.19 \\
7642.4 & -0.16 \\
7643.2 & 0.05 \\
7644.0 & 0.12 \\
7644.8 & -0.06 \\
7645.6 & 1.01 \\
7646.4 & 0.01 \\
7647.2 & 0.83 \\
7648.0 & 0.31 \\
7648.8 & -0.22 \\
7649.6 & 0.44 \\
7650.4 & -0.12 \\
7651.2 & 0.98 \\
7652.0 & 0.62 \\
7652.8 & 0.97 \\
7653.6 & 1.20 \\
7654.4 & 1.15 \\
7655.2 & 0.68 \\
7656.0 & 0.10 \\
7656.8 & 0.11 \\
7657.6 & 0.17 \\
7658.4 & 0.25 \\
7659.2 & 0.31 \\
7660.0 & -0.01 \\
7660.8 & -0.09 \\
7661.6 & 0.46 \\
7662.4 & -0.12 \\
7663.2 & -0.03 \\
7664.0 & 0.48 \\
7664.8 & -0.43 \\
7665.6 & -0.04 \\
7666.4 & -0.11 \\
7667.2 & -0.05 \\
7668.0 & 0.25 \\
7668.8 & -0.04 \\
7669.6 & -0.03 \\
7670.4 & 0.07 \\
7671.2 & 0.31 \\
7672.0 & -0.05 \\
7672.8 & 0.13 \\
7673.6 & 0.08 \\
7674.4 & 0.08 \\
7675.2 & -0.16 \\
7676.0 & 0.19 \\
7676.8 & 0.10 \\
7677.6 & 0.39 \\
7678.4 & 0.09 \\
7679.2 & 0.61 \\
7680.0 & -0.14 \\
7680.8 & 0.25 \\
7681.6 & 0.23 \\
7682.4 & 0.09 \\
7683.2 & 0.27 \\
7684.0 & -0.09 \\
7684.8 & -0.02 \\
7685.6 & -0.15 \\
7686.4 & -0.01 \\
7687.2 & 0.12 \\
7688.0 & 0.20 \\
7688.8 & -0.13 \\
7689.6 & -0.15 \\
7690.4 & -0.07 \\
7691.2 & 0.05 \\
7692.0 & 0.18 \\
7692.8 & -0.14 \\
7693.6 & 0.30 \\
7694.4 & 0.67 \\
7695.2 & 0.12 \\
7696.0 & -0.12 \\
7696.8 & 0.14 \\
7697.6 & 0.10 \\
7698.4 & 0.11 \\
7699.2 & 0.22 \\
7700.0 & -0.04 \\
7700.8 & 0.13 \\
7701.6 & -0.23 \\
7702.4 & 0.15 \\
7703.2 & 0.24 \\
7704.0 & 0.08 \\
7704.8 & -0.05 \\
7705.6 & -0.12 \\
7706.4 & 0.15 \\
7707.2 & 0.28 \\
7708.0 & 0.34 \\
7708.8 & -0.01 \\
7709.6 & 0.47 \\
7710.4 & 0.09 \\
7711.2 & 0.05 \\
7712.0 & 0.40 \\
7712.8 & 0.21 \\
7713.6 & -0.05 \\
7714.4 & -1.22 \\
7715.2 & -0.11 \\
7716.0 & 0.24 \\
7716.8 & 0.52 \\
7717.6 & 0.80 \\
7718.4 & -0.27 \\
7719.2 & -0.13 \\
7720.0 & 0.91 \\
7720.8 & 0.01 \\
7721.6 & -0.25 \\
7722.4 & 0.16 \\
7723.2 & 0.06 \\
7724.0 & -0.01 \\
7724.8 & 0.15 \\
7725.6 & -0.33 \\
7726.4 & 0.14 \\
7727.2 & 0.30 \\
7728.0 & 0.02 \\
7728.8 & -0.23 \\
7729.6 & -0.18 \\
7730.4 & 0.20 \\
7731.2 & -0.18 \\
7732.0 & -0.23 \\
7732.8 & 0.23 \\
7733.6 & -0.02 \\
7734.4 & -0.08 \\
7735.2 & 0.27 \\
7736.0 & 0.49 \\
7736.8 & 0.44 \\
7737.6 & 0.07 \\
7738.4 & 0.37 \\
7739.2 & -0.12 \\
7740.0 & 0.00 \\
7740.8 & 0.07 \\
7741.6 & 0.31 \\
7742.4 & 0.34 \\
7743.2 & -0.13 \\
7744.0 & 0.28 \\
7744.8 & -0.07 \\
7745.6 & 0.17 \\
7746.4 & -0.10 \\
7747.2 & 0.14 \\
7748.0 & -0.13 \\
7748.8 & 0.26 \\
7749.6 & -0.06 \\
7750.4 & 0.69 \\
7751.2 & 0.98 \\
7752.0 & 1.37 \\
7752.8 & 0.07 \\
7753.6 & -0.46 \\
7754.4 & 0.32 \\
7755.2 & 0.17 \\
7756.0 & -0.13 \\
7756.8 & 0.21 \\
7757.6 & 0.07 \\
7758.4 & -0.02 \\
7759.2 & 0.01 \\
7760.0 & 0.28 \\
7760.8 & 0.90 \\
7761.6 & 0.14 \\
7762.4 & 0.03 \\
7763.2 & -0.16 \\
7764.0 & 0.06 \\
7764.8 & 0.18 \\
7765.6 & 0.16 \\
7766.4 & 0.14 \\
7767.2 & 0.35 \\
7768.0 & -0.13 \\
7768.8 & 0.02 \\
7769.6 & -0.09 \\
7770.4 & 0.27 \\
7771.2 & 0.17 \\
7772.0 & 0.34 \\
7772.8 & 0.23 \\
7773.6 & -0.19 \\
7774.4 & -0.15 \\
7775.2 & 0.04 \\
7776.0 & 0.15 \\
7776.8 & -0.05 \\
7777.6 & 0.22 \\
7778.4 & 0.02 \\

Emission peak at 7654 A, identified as [O III]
